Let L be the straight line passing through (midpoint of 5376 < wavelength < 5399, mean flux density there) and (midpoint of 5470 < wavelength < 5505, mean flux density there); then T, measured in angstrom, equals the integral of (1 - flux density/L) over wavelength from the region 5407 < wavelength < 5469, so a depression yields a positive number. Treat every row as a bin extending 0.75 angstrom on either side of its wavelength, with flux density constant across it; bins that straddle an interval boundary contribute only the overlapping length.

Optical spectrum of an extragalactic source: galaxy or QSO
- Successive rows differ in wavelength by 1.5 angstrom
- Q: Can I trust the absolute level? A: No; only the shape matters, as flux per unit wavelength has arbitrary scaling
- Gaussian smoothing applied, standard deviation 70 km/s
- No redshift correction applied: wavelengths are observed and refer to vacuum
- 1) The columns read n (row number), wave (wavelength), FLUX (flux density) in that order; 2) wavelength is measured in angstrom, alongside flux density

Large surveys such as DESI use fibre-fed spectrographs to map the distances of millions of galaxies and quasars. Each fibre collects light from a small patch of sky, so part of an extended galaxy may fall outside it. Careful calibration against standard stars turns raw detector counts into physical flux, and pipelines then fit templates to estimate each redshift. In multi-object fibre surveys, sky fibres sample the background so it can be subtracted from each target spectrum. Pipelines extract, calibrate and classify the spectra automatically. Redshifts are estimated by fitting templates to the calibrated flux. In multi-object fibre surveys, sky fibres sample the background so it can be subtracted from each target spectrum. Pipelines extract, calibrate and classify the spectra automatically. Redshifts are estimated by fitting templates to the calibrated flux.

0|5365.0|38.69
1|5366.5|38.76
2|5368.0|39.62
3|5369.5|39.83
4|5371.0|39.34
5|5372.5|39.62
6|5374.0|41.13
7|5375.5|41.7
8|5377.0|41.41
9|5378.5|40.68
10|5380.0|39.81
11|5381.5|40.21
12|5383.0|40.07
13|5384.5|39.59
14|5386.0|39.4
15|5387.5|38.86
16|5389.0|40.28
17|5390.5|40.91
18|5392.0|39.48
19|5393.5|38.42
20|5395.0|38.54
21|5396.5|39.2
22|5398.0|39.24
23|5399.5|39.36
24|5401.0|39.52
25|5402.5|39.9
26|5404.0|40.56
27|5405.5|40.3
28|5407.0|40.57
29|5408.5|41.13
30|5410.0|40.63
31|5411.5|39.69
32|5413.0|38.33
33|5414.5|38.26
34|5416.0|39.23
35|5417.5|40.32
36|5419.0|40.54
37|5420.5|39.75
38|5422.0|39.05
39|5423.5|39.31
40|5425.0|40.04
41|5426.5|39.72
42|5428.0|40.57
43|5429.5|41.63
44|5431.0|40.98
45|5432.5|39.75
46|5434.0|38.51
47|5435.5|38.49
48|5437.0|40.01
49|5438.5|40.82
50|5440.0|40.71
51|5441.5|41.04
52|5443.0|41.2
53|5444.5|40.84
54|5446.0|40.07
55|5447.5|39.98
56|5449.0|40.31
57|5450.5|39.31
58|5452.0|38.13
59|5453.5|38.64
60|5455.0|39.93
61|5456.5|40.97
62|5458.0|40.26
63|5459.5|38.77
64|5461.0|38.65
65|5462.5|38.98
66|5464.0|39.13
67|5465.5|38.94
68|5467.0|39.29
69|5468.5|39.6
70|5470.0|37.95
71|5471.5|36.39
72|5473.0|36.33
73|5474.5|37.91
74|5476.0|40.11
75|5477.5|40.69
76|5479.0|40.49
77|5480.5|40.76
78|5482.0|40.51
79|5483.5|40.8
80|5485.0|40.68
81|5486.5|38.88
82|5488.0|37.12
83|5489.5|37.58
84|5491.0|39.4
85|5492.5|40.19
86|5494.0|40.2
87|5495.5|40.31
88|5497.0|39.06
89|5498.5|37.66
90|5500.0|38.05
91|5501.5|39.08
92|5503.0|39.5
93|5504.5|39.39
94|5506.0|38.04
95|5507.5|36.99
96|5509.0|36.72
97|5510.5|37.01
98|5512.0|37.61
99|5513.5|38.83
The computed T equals -0.6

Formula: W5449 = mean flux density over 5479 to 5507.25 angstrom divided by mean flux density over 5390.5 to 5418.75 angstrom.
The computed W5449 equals 0.99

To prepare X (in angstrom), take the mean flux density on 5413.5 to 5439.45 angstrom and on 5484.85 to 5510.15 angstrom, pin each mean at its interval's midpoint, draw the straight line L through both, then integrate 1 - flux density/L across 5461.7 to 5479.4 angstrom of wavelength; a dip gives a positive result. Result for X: 0.1 angstrom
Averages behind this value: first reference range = 39.8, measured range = 38.8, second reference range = 38.7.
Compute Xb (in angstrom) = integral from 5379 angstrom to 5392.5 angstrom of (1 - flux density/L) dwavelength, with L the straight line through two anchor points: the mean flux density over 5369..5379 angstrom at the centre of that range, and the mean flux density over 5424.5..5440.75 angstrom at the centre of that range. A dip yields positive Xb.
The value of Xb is 0.20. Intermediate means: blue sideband 40.5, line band 39.9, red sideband 40.1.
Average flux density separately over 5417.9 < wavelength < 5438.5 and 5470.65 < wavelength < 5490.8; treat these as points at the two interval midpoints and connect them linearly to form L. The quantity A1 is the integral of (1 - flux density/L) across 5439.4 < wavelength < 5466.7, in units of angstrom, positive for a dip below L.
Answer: -0.16 angstrom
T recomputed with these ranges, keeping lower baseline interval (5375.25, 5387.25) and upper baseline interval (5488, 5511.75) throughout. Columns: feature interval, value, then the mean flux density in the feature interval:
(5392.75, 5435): 0.0 angstrom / 39.7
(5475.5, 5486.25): -0.5 angstrom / 40.5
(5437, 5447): -0.3 angstrom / 40.7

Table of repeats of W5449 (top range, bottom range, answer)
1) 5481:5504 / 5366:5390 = 0.98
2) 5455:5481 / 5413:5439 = 0.98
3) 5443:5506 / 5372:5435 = 0.98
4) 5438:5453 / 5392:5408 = 1.02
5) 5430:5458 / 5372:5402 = 1.00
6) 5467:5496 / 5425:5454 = 0.98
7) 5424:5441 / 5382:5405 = 1.01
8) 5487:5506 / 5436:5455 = 0.97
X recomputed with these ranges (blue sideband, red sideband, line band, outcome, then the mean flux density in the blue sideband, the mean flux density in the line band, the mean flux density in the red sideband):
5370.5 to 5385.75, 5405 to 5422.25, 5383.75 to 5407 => 0.3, 40.3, 39.6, 39.8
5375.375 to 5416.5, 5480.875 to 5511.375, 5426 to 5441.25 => -0.3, 39.8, 40.2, 38.9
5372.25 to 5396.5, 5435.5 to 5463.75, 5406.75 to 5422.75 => 0.1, 40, 39.7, 39.9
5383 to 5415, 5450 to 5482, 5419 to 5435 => -0.2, 39.6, 39.9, 39.1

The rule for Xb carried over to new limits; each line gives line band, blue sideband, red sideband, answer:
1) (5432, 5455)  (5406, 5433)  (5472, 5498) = -0.05 angstrom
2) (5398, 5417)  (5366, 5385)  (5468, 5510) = 0.02 angstrom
